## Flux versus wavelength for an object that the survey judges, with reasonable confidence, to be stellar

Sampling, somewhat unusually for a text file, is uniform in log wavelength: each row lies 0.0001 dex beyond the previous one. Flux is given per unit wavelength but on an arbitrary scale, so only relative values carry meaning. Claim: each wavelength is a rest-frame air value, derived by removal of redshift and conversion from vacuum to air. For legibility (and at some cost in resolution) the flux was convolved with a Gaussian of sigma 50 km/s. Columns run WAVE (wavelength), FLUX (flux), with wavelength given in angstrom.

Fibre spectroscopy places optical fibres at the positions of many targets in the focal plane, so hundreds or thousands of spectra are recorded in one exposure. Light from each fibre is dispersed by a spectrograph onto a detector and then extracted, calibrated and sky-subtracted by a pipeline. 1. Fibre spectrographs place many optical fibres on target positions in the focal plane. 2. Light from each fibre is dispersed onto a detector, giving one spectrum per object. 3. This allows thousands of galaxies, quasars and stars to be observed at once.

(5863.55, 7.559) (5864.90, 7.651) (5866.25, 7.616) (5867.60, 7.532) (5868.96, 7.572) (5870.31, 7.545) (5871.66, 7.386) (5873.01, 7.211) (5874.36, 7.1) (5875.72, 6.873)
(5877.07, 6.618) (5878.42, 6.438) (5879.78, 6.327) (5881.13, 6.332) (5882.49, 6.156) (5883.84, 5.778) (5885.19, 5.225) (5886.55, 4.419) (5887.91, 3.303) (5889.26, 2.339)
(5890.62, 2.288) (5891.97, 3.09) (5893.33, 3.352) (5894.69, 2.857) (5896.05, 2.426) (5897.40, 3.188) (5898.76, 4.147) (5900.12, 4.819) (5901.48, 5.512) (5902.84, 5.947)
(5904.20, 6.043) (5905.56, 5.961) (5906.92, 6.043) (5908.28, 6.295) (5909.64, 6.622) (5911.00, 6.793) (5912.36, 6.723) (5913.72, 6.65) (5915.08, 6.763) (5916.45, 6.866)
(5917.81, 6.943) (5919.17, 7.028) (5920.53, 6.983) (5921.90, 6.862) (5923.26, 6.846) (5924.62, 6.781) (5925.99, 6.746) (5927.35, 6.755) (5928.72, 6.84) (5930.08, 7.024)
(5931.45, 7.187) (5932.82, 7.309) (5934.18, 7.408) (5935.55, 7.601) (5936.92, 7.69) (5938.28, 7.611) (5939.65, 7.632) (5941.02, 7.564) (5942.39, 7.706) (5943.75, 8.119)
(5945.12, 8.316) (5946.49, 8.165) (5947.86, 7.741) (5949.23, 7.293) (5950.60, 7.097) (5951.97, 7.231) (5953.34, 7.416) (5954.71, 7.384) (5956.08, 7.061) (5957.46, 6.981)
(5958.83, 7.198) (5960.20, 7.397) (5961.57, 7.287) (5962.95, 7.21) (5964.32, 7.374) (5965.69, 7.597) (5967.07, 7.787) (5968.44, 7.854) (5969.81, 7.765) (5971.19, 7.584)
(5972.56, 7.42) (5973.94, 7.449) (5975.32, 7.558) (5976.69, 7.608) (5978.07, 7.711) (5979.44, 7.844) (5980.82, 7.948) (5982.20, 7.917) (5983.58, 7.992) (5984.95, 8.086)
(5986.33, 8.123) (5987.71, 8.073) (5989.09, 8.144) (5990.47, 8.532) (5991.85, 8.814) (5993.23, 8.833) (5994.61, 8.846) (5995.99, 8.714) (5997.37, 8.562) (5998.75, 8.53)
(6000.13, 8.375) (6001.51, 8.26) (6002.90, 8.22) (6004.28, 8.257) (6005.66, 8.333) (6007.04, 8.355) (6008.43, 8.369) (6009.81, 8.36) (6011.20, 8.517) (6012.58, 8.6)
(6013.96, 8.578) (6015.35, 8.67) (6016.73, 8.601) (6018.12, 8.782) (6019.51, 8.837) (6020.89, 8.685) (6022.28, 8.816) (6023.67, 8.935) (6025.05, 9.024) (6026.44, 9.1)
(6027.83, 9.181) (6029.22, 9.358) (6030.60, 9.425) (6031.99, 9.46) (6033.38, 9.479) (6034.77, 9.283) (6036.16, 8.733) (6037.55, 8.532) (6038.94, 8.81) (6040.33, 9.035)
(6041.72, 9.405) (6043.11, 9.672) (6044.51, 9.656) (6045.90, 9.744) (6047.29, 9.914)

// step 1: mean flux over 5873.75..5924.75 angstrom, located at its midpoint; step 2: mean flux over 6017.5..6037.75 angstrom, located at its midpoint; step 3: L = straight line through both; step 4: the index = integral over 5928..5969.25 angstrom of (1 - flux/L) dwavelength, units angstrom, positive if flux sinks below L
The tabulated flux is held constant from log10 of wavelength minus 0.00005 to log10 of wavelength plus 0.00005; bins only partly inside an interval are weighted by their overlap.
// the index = -3.6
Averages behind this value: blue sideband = 5.53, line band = 7.47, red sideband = 9.06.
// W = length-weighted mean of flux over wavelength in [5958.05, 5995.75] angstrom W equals 7.86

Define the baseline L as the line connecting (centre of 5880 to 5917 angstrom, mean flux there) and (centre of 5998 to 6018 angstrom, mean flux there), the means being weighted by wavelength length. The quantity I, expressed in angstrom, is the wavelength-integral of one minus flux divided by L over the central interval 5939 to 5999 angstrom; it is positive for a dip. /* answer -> -4.9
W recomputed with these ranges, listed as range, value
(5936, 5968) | 7.52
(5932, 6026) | 8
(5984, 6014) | 8.43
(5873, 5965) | 6.35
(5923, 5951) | 7.41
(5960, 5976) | 7.53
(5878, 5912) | 4.87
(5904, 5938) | 6.85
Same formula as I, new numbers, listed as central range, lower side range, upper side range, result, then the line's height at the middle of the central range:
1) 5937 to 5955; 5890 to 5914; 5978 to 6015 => -3.2 angstrom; 6.51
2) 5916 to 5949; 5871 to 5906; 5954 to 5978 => -4.7 angstrom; 6.4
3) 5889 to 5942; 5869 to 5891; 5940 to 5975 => 5.0 angstrom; 6.59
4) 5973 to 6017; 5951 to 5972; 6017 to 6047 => -0.2 angstrom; 8.23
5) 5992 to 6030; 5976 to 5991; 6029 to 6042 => -0.3 angstrom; 8.6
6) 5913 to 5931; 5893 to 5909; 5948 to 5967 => -3.7 angstrom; 5.7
